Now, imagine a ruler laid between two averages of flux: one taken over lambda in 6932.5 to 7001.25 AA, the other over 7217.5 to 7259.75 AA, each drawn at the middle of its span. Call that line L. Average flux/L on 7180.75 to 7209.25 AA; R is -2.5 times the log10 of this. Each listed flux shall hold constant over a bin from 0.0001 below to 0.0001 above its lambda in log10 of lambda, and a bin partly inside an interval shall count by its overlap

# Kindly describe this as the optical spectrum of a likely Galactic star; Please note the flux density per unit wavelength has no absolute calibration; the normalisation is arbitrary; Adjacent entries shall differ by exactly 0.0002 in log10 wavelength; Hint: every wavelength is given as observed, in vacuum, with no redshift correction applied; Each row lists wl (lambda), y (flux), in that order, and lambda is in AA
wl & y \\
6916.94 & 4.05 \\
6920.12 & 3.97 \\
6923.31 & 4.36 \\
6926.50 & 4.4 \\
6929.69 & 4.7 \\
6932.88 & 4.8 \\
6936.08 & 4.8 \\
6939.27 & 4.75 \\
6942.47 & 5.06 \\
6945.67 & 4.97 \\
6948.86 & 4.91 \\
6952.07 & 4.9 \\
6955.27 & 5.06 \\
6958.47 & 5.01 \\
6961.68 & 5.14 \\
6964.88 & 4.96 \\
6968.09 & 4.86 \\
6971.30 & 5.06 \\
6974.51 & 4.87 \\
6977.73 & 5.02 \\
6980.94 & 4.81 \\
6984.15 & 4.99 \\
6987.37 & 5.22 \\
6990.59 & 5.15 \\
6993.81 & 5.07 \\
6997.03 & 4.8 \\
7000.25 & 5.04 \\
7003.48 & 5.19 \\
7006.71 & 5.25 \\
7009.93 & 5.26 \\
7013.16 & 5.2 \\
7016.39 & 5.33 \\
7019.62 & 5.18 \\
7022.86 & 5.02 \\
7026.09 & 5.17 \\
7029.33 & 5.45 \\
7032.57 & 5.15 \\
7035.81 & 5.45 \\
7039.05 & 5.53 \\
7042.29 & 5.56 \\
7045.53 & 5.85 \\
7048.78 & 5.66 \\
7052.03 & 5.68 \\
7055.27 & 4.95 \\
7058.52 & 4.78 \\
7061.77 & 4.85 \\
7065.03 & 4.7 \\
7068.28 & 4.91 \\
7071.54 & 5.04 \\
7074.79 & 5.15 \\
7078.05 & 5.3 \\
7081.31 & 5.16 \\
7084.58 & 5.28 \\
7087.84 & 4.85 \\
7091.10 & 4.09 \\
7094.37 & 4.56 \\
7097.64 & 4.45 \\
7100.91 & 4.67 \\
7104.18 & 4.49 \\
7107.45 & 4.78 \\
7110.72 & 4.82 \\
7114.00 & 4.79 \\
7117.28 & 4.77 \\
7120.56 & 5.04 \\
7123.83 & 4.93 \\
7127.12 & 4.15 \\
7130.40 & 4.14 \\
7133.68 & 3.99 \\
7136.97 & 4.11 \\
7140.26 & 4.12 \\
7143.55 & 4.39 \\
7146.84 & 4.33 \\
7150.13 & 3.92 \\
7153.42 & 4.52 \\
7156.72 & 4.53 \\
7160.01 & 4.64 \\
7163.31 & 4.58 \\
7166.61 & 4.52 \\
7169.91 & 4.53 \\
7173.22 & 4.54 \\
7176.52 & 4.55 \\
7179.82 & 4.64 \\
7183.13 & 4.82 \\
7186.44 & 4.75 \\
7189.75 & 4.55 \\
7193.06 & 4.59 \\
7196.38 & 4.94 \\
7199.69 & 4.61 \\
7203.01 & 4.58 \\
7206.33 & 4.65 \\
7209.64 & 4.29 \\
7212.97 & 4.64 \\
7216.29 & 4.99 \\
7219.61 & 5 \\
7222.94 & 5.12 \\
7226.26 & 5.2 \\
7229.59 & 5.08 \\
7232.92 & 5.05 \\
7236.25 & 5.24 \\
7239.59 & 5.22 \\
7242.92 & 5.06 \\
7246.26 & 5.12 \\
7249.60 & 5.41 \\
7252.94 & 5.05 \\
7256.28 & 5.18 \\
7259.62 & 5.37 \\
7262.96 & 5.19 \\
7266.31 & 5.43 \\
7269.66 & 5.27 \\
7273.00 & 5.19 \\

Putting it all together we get 0.10 mag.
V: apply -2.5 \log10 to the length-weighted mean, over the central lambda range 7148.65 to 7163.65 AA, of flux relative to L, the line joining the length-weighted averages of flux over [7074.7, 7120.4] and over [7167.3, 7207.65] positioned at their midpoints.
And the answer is 0.062 mag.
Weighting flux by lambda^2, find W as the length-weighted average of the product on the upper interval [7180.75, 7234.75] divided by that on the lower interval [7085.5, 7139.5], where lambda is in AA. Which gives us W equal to 1.1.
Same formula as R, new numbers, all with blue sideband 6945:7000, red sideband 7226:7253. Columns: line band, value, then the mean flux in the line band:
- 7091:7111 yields 0.11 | 4.57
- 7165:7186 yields 0.11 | 4.61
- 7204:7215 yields 0.13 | 4.55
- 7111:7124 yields 0.05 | 4.87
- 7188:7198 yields 0.10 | 4.69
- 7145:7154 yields 0.20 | 4.23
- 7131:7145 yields 0.22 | 4.15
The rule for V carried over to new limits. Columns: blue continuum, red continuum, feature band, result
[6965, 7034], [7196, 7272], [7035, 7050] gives -0.108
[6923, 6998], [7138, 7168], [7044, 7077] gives -0.114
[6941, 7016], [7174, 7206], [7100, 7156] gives 0.073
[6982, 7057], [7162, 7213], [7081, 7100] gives 0.065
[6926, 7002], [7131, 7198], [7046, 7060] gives -0.127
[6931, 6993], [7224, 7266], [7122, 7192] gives 0.154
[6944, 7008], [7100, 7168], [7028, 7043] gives -0.129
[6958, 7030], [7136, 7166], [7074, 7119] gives -0.041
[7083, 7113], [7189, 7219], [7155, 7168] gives 0.023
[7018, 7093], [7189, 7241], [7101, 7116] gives 0.077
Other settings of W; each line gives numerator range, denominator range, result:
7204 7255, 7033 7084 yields 1.00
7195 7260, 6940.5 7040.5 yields 1.05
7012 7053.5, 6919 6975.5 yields 1.15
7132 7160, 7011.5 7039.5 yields 0.84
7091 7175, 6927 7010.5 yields 0.94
